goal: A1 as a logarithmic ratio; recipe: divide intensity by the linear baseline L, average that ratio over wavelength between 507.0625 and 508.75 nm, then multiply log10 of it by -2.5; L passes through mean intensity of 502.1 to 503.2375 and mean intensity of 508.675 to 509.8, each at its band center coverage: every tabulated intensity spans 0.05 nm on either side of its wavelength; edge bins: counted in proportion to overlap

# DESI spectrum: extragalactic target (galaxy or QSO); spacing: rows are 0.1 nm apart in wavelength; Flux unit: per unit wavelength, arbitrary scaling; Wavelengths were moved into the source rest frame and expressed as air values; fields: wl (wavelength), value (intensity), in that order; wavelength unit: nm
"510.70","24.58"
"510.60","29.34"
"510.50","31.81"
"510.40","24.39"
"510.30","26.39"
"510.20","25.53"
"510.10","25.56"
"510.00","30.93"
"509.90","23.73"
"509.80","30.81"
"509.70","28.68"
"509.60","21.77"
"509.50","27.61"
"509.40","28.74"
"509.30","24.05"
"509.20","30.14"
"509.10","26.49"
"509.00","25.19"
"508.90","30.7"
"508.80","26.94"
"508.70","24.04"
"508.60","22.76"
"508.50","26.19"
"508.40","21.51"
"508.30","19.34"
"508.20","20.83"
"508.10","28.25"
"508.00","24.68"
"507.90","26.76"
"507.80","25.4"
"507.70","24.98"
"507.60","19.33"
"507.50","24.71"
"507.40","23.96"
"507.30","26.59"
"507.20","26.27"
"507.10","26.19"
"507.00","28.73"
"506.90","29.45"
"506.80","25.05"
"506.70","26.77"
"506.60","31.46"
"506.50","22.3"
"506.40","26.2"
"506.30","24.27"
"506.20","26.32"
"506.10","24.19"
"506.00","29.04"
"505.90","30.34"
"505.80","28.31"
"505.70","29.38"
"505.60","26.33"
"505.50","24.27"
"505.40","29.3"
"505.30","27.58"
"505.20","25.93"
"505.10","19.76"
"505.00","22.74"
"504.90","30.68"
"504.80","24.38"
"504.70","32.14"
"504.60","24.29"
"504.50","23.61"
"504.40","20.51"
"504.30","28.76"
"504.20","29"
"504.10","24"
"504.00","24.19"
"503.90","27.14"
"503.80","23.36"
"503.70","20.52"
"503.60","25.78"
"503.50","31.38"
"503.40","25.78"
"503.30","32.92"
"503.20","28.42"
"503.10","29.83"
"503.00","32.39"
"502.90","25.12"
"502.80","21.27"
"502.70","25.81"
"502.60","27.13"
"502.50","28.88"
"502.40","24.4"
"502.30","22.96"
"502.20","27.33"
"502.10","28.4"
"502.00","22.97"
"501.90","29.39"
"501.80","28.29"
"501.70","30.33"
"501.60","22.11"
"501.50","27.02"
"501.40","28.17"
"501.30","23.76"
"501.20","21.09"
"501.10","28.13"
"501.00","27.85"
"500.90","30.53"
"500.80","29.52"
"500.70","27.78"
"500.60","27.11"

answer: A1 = 0.116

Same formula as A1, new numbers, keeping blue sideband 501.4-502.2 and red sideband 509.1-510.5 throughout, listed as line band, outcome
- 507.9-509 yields 0.098 mag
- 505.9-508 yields 0.042 mag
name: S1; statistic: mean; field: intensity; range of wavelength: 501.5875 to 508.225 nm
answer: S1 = 26.3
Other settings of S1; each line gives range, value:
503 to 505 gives 26.7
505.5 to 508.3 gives 26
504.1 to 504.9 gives 26.3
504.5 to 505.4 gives 26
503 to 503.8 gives 27.8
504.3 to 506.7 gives 26.3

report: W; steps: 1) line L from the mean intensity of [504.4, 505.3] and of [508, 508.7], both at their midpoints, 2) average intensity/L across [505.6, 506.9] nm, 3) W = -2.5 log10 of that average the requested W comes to -0.11 mag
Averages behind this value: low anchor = 25.3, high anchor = 23.3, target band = 27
